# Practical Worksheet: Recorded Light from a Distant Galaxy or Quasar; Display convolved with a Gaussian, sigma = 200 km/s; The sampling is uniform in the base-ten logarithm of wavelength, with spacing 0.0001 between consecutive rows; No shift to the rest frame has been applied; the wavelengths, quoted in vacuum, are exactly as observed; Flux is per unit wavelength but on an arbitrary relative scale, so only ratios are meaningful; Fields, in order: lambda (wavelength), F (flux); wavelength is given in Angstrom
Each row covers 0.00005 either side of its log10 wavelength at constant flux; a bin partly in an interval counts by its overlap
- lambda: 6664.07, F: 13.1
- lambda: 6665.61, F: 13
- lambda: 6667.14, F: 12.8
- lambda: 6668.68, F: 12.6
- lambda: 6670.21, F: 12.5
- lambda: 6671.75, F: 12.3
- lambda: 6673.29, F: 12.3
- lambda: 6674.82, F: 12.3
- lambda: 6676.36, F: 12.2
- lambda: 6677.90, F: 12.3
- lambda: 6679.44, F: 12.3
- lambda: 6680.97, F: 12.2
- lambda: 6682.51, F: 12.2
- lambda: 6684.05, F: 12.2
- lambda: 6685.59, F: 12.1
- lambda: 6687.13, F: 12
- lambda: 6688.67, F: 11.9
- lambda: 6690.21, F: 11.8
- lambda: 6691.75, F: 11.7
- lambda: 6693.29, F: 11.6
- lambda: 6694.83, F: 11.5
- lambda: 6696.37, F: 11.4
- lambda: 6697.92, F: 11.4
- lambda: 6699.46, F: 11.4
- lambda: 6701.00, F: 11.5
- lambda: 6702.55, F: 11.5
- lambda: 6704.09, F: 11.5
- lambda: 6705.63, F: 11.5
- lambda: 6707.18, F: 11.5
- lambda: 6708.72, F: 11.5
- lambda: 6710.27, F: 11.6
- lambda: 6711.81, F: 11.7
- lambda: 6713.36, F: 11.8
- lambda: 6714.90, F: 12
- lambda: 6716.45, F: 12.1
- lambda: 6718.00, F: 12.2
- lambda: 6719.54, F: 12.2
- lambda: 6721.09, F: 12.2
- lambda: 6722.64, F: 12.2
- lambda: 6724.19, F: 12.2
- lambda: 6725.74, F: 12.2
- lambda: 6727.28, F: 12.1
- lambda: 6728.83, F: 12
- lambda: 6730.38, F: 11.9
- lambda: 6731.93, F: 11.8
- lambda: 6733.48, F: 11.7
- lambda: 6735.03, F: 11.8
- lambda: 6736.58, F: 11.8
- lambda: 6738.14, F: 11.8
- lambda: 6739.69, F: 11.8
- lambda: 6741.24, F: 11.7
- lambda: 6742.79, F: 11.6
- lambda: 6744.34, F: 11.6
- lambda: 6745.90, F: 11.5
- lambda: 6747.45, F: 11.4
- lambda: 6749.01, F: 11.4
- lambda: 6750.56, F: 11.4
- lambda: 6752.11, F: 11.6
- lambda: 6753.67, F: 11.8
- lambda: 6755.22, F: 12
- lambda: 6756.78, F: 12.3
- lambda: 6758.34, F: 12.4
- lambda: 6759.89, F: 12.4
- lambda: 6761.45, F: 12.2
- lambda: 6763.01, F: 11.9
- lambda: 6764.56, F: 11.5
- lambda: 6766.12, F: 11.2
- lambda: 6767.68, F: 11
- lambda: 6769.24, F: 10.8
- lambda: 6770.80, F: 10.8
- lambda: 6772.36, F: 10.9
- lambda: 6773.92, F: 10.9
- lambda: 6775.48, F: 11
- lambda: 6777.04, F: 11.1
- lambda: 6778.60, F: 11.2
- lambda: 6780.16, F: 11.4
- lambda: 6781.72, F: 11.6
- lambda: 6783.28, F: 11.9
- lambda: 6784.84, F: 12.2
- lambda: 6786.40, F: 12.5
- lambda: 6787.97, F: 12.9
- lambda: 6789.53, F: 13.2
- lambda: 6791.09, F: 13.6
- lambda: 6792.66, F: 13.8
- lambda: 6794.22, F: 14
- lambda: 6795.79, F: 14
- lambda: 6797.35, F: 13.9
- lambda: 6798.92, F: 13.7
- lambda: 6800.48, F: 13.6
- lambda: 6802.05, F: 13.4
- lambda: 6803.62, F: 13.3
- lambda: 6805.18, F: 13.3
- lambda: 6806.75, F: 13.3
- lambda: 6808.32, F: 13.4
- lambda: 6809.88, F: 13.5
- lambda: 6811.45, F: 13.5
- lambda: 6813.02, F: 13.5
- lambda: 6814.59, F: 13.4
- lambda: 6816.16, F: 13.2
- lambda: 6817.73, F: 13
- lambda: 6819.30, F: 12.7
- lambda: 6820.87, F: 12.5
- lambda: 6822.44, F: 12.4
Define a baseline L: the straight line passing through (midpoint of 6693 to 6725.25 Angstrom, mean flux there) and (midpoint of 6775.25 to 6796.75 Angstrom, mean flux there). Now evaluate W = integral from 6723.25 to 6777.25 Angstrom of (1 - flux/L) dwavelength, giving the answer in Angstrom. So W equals 2.2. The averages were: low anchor 11.7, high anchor 12.5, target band 11.6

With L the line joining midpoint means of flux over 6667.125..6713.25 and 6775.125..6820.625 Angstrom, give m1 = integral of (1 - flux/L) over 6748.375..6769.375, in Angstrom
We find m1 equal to 1.4 Angstrom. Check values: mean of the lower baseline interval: 11.9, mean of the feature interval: 11.7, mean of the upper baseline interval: 12.9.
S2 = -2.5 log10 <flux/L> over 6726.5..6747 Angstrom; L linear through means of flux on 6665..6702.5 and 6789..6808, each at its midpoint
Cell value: 0.09 mag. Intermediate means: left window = 12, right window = 13.6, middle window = 11.8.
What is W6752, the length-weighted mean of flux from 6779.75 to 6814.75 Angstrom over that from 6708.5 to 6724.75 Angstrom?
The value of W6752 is 1.1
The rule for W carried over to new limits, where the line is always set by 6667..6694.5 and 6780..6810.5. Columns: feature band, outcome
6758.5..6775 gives 1.94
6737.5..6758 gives 1.68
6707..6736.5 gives 1.37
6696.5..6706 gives 0.68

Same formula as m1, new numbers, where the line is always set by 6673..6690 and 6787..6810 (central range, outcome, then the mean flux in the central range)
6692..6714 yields 1.6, 11.5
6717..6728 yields 0.4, 12.2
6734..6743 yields 0.7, 11.8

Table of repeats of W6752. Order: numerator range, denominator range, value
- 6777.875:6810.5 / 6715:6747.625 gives 1.10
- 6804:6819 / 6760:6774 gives 1.18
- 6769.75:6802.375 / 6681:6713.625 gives 1.06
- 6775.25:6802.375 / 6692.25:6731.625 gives 1.08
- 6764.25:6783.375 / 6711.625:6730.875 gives 0.92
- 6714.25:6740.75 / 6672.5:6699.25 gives 1.00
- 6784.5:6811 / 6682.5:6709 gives 1.15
